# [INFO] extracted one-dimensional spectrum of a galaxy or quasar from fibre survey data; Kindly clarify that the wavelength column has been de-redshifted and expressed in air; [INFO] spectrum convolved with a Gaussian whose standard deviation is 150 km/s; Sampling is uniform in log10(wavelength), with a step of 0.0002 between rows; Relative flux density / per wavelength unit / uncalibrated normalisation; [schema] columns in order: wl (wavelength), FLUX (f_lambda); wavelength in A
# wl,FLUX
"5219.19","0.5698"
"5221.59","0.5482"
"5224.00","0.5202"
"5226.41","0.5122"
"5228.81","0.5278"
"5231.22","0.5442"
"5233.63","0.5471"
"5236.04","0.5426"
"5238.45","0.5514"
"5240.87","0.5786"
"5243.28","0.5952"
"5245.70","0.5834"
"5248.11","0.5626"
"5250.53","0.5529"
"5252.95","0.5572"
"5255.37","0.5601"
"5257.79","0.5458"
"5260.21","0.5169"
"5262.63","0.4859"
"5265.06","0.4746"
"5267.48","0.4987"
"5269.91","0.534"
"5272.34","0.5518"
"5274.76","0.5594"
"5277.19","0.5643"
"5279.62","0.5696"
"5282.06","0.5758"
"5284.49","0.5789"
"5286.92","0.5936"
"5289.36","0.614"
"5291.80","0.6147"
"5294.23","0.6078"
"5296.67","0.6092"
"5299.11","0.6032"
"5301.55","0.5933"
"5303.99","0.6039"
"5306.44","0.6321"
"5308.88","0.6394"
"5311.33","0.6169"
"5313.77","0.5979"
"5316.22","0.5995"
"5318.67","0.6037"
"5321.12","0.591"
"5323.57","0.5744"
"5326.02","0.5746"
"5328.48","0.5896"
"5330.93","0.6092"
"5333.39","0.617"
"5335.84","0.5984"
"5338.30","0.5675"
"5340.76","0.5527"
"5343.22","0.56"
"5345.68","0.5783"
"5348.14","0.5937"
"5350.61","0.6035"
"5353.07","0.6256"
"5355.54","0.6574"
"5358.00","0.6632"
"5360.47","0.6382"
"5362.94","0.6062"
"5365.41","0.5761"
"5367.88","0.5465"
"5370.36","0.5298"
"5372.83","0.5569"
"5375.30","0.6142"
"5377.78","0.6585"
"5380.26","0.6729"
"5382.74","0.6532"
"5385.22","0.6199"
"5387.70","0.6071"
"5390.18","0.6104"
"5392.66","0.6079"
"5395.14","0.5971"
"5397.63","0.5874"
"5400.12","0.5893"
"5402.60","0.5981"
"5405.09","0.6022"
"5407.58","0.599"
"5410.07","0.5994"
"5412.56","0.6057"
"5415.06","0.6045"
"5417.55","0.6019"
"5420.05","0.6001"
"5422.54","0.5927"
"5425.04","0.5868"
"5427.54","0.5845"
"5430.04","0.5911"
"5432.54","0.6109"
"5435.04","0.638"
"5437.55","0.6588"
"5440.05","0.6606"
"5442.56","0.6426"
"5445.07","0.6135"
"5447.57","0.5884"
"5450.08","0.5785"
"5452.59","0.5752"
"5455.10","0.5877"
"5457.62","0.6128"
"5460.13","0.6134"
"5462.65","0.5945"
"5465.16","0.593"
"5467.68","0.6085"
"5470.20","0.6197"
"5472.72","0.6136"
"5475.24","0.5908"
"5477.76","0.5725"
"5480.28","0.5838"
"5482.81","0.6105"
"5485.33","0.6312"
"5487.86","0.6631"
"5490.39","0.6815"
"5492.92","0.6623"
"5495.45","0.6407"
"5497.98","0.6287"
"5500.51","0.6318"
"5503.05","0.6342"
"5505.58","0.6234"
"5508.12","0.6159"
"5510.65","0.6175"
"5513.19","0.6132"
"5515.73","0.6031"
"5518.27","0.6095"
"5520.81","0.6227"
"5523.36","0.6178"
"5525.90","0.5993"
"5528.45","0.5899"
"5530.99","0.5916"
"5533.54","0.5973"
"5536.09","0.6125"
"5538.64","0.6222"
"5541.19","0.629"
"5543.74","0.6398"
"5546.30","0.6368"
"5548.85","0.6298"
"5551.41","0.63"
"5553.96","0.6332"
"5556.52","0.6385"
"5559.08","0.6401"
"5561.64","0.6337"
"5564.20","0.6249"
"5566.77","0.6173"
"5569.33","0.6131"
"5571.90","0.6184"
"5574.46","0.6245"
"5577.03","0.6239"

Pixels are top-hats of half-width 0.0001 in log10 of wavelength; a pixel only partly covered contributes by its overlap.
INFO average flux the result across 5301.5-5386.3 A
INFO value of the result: 0.603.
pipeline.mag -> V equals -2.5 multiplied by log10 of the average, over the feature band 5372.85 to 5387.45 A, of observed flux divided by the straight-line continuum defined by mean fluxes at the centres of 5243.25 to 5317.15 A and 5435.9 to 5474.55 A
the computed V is -0.07 mag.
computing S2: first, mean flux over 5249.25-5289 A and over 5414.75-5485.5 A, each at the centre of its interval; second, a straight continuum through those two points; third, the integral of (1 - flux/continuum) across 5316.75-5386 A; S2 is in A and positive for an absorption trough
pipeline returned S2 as -3.4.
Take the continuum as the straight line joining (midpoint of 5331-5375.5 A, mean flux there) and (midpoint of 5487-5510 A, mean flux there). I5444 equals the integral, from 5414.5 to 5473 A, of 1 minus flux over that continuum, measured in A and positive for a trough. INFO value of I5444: 1.5 A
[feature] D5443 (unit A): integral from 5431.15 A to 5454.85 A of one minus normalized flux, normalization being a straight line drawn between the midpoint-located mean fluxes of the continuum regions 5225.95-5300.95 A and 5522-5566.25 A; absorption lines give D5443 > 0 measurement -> -0.7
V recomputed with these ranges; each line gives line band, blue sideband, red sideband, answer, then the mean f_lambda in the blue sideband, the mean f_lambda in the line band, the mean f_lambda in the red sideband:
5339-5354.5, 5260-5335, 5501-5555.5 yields 0.007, 0.582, 0.586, 0.618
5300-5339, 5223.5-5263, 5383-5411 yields -0.047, 0.548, 0.601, 0.604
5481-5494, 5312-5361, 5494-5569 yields -0.051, 0.6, 0.646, 0.622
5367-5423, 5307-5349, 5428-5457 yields 0.002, 0.593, 0.603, 0.612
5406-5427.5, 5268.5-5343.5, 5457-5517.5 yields 0.018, 0.59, 0.598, 0.619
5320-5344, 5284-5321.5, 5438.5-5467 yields 0.042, 0.607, 0.584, 0.606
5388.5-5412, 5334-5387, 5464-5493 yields 0.016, 0.604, 0.6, 0.617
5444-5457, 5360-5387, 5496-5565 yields 0.043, 0.606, 0.59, 0.621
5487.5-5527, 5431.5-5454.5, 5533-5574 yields -0.010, 0.618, 0.628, 0.627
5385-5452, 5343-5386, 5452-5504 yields 0.012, 0.61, 0.606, 0.617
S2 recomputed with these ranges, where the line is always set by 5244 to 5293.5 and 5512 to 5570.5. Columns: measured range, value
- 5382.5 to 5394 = -0.7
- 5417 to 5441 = -0.8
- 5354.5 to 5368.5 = -1.0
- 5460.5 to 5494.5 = -0.7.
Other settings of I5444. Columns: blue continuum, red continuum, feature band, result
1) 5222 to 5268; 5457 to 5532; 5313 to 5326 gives -0.65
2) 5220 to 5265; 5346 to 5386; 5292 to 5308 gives -0.92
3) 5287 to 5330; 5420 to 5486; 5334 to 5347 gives 0.65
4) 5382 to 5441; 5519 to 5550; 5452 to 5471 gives 0.31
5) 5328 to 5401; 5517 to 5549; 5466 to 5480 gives 0.25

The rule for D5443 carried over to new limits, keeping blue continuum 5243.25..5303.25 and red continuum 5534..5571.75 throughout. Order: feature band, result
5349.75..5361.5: -1.1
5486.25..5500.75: -0.9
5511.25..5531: 0.4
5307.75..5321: -0.8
